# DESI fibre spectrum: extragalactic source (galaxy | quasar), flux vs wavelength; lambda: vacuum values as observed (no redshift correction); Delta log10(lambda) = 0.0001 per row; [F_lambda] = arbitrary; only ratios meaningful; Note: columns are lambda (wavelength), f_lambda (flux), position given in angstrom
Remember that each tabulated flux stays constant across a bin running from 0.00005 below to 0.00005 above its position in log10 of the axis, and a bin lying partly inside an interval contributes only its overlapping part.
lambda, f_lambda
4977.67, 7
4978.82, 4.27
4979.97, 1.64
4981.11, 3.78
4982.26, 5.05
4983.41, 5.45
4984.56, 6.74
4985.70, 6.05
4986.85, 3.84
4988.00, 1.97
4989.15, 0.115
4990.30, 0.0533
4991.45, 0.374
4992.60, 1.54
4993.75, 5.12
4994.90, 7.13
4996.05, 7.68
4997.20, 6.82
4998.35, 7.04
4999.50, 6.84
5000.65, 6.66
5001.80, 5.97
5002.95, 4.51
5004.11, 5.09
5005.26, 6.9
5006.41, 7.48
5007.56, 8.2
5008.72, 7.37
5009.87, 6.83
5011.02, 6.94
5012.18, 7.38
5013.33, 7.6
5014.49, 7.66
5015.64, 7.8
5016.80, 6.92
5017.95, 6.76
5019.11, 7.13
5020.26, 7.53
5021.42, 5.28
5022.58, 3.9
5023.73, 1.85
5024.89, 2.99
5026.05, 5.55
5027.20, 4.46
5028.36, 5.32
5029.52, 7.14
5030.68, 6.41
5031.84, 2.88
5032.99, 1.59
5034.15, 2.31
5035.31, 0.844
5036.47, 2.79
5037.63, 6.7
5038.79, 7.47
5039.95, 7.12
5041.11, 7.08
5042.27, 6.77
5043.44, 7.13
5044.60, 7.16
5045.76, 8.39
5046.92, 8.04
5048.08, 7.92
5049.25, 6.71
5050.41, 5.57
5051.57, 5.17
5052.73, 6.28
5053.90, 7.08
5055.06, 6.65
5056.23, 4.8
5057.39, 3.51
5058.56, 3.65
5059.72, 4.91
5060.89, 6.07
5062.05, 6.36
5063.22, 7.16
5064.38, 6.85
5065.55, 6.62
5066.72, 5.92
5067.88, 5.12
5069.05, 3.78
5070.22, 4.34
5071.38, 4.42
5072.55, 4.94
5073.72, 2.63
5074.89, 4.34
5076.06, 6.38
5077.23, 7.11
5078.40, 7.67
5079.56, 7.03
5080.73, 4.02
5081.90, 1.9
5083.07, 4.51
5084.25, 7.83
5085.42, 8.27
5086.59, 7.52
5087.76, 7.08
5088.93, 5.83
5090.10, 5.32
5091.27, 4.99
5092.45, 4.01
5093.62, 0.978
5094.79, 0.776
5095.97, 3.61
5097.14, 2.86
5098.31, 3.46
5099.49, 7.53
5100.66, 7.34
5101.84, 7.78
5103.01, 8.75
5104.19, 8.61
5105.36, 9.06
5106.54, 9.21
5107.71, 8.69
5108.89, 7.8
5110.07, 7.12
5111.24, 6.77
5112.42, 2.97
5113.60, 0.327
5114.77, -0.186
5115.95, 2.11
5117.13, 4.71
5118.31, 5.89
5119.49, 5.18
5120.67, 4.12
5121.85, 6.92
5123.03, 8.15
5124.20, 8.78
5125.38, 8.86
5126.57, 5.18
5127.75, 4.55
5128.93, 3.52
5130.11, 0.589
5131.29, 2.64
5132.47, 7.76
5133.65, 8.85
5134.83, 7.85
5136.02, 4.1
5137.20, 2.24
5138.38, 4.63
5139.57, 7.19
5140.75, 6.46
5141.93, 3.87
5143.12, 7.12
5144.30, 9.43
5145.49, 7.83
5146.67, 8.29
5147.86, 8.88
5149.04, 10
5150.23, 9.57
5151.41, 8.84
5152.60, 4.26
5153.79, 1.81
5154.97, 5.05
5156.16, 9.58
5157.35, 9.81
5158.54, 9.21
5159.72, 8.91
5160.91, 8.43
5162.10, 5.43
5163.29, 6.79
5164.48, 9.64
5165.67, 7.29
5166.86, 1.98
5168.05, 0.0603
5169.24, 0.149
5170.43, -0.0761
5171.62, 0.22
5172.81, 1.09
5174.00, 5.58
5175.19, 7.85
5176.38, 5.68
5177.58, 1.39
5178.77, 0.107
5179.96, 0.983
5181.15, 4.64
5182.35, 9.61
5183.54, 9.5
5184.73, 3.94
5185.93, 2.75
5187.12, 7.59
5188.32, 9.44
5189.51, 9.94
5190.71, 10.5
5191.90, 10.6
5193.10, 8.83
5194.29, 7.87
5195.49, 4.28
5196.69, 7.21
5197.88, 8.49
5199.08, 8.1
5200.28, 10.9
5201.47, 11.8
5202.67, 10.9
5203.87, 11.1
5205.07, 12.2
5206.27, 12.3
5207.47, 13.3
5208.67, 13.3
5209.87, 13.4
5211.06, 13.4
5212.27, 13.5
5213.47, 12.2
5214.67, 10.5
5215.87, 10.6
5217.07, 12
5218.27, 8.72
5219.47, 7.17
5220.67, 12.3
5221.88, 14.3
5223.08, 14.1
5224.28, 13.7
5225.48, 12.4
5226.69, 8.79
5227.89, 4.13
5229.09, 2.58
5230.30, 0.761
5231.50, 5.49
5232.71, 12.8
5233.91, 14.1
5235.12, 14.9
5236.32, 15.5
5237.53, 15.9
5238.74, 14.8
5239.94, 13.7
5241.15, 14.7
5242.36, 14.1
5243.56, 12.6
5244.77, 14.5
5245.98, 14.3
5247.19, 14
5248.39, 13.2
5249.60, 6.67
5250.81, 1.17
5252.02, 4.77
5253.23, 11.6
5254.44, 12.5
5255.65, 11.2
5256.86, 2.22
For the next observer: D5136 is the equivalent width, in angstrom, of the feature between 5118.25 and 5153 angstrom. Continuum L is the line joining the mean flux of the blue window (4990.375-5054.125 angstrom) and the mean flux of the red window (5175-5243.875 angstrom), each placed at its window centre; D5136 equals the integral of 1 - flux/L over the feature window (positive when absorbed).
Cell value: 7.8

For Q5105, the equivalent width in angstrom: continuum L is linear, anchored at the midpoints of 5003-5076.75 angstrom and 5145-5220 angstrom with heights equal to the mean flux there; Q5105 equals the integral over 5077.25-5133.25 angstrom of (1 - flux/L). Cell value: 9.4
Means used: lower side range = 5.77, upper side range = 7.71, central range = 5.53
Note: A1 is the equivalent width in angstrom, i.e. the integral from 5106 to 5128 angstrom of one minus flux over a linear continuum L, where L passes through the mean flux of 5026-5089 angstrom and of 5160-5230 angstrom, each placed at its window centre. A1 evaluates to 3.37 angstrom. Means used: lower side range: 5.66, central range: 5.65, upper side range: 8.01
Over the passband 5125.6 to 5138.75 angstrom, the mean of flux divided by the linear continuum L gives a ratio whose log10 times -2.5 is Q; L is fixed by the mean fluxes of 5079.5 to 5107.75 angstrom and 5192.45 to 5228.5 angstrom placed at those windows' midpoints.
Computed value 0.47 mag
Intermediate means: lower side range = 5.8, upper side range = 10.7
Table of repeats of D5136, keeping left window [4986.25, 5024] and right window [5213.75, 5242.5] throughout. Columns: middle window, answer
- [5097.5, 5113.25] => 1.8 angstrom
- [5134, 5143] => 3.6 angstrom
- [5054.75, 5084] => 7.9 angstrom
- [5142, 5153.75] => 1.8 angstrom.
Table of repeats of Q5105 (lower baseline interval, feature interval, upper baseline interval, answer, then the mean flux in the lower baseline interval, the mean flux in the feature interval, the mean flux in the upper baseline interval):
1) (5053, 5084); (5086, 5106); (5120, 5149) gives 0.3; 5.33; 5.63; 6.23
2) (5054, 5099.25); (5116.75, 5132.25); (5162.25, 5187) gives -2.6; 5.12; 5.38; 4.06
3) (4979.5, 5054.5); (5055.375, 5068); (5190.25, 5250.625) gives 2.2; 5.55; 5.58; 11.1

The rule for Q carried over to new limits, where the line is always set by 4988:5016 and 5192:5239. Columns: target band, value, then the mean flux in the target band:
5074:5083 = 0.367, 5.34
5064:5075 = 0.432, 4.88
